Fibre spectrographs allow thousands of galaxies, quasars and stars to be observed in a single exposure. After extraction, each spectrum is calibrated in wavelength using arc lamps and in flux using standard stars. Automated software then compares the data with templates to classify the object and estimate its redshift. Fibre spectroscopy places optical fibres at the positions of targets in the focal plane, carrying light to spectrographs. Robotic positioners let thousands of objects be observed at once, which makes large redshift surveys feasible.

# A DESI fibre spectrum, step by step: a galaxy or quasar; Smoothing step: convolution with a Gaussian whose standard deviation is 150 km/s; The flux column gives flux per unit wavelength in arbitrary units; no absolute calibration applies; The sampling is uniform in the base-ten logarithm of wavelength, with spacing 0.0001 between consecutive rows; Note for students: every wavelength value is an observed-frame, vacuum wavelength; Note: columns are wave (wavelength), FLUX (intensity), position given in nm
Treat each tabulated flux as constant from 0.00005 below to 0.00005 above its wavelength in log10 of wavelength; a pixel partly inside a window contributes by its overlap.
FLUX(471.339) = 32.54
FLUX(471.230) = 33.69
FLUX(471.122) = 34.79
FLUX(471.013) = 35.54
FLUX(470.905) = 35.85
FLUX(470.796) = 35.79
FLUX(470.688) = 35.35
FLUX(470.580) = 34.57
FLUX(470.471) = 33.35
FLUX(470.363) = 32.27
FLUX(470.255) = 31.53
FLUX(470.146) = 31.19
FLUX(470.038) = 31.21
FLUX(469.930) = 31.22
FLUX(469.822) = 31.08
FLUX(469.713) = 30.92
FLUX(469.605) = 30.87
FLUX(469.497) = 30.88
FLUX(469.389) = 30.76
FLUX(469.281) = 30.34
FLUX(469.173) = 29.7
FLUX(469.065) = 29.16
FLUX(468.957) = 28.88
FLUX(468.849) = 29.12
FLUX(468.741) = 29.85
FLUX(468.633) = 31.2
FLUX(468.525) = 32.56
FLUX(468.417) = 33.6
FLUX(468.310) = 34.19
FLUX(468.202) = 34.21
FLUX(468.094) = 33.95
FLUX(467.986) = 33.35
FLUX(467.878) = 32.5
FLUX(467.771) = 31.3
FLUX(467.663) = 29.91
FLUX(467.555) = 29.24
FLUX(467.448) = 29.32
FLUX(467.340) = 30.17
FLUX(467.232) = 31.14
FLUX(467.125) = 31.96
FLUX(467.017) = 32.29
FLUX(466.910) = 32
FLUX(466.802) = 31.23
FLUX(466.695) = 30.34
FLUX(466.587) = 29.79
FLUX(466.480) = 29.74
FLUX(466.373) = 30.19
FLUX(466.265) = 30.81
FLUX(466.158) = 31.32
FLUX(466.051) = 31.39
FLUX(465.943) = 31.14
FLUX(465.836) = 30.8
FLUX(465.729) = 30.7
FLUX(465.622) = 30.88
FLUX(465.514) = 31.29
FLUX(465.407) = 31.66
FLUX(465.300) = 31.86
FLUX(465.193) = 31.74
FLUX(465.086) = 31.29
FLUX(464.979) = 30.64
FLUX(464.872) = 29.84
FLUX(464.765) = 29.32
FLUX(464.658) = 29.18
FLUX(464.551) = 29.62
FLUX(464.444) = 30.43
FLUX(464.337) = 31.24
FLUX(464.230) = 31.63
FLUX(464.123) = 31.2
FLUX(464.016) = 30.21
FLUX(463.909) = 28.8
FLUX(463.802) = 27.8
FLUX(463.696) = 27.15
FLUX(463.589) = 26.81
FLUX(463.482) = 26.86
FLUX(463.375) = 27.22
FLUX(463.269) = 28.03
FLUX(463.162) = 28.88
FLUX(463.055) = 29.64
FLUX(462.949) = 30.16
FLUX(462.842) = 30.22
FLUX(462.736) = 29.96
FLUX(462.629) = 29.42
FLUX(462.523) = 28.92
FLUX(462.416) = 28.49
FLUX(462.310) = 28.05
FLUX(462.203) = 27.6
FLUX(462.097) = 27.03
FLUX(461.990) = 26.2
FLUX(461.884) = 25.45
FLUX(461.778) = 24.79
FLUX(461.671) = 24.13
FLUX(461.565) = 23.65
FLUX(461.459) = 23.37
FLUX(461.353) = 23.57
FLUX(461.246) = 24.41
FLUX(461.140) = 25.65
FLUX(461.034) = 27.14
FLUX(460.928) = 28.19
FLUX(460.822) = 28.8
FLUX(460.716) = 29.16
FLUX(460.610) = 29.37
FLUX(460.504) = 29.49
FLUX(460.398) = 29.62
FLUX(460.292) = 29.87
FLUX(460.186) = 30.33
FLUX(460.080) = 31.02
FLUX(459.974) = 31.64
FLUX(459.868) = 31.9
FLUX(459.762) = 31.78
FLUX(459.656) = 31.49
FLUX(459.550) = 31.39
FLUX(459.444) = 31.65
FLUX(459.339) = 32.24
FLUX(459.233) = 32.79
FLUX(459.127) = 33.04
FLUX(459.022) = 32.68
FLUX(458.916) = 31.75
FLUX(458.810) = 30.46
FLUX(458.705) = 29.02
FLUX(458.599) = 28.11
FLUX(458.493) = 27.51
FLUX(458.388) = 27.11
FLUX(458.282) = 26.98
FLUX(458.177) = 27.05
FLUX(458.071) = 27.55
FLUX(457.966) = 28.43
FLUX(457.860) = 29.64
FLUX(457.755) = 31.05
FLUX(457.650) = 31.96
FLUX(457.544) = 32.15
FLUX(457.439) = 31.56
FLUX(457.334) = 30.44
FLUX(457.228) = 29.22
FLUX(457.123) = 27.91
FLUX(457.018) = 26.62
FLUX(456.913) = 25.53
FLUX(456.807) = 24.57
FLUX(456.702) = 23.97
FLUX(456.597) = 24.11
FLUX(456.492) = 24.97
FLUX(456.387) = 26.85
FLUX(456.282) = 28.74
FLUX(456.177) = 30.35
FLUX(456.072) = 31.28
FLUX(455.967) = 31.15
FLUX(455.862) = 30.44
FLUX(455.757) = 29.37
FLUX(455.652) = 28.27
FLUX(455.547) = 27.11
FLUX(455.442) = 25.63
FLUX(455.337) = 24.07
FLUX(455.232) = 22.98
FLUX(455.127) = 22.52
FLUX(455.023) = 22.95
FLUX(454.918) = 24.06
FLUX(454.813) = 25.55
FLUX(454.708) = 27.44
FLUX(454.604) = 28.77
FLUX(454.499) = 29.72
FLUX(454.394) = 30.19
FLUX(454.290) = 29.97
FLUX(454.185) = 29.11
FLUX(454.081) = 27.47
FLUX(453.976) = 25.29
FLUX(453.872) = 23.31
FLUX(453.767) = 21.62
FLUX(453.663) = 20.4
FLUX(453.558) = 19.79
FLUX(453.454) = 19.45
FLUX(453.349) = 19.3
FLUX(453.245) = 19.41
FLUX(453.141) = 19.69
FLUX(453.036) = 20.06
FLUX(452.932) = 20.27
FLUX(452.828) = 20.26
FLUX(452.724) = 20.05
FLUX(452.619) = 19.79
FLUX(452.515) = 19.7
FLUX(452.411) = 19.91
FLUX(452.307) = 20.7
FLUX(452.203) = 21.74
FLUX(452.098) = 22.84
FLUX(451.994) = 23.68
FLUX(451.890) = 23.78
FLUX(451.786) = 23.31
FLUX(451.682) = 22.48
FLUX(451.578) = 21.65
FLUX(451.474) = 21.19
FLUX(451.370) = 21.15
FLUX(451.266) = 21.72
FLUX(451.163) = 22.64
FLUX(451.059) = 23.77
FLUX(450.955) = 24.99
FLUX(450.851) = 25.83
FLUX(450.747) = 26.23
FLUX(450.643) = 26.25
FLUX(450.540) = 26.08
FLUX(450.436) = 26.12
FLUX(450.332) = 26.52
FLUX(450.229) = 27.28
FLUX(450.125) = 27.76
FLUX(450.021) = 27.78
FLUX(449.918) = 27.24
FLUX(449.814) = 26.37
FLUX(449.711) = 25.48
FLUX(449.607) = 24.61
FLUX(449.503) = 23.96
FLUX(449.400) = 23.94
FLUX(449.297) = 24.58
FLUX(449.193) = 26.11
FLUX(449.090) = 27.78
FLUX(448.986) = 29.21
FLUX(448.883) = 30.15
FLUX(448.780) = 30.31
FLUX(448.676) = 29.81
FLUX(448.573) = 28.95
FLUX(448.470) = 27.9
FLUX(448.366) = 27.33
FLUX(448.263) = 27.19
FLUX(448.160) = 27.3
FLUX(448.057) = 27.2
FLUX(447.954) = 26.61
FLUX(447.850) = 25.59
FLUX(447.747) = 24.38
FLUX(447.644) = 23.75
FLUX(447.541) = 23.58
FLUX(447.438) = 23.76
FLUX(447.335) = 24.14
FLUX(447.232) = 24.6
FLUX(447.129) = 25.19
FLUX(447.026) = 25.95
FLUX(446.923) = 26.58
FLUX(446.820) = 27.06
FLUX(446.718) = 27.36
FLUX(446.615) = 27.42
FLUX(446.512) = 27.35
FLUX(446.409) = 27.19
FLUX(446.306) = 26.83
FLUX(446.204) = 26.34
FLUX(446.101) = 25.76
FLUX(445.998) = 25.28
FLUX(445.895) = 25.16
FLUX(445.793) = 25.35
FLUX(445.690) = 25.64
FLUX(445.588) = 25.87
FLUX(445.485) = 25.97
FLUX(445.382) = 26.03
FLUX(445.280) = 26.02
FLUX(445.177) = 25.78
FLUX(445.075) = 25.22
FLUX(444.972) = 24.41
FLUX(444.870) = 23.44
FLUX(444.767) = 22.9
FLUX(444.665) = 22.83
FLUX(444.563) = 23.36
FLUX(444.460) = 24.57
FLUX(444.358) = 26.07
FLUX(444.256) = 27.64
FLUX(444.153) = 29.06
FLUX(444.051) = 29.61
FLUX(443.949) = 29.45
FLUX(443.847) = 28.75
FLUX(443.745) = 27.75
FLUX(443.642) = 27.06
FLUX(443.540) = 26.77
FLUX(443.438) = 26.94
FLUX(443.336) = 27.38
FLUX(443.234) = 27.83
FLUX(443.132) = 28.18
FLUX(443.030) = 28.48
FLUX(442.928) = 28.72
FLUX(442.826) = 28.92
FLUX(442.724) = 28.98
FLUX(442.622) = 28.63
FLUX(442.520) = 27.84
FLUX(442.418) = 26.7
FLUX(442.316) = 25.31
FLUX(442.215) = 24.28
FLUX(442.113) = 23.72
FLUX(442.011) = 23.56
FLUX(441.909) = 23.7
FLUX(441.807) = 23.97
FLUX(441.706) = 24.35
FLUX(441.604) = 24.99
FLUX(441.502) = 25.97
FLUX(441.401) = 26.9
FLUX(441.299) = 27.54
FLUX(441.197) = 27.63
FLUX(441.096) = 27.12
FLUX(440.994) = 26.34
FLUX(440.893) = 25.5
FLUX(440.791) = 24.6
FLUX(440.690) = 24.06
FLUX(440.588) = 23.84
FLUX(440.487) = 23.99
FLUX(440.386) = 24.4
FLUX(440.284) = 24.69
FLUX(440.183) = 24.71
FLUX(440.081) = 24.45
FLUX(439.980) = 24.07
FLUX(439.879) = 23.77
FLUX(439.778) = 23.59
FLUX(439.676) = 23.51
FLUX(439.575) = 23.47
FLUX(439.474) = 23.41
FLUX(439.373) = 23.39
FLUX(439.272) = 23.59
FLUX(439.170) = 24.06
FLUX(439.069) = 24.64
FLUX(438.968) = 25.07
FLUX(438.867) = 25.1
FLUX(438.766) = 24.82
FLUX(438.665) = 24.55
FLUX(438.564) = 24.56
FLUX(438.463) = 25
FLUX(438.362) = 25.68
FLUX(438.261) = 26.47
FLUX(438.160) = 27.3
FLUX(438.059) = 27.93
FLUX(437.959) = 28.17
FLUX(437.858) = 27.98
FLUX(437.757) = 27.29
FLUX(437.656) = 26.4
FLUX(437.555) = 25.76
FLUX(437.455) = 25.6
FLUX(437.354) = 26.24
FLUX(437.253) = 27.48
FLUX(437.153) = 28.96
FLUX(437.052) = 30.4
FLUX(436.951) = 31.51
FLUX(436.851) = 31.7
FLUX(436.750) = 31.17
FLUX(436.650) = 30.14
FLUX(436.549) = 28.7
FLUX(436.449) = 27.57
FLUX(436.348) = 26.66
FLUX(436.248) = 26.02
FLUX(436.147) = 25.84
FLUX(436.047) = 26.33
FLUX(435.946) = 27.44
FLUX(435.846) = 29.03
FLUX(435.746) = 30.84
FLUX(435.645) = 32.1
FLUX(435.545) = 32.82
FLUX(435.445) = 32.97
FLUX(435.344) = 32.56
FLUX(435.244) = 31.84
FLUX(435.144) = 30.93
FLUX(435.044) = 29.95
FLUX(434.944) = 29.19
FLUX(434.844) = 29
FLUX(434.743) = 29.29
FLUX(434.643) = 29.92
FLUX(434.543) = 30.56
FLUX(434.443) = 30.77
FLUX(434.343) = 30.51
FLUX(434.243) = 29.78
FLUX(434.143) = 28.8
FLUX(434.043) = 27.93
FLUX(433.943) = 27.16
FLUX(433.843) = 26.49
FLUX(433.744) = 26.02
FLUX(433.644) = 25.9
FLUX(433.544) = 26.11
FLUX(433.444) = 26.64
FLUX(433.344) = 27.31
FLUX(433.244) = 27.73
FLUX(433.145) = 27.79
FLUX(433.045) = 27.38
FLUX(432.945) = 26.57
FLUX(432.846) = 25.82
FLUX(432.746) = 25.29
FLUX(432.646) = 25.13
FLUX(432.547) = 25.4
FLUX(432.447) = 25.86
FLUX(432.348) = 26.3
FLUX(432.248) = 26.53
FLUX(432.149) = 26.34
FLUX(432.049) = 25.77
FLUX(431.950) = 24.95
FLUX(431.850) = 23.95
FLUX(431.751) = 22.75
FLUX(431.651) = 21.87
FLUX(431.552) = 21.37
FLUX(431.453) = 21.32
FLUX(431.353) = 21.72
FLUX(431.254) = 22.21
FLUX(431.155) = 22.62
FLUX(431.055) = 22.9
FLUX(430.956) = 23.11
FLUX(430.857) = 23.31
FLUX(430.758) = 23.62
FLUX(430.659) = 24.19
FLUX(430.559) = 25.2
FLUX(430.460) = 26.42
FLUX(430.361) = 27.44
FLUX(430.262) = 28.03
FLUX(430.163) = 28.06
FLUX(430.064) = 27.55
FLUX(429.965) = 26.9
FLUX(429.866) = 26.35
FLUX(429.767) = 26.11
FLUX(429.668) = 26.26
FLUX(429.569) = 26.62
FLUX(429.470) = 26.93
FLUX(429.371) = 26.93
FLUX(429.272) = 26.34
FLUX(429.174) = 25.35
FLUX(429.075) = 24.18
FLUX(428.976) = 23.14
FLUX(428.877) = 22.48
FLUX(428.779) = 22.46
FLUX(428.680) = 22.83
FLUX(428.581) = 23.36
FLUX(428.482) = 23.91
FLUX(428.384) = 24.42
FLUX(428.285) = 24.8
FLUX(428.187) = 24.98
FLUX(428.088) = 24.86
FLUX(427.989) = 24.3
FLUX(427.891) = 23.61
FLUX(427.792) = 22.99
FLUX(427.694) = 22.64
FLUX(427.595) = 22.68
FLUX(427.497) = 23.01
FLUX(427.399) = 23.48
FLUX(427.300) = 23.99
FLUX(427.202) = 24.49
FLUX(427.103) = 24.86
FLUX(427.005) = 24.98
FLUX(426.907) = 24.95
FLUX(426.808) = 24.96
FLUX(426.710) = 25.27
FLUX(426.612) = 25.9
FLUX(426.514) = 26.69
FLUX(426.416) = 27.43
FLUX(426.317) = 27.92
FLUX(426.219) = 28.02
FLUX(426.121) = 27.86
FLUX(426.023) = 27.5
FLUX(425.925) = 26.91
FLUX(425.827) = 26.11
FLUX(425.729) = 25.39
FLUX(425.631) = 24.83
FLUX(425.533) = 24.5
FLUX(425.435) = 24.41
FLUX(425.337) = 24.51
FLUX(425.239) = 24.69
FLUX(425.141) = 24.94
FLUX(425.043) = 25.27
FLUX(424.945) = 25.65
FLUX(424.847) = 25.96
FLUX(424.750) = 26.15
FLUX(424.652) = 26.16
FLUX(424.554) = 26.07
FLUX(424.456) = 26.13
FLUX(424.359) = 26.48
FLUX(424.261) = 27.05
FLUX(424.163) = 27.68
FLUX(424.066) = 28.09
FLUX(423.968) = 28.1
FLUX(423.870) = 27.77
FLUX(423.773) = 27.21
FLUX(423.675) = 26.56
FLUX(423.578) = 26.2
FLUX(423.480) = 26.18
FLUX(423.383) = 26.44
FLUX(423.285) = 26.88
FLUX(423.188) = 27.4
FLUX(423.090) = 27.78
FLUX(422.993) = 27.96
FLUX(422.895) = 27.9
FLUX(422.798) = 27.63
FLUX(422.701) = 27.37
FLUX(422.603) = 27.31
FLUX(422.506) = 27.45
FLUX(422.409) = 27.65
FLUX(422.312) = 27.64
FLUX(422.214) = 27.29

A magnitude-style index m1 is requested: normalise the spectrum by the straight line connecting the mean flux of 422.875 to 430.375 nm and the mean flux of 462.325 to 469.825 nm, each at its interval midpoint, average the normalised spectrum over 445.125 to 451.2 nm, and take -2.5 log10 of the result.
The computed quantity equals 0.08 mag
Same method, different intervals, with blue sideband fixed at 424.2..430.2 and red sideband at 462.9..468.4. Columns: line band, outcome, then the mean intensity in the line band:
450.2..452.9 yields 0.24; 23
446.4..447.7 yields 0.10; 25.6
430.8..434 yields 0.04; 25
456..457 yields 0.10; 26.8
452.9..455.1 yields 0.20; 24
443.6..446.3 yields 0.07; 26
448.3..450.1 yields 0.04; 27.2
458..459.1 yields 0.02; 28.9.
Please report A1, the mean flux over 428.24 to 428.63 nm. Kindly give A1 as 24.1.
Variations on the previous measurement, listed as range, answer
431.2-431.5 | 21.8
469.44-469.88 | 30.9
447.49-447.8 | 23.9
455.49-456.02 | 29.2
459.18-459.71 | 31.9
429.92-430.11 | 27.2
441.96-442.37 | 24.2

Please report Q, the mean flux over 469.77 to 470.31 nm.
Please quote 31.3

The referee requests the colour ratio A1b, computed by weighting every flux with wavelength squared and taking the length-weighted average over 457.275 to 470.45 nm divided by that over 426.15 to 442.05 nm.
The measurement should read 1.31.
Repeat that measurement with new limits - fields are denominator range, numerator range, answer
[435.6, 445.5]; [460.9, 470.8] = 1.27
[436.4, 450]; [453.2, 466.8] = 1.17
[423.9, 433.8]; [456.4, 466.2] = 1.33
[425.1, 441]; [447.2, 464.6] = 1.14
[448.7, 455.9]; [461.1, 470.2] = 1.29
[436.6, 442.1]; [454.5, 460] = 1.20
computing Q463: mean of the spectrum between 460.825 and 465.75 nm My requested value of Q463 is 28.5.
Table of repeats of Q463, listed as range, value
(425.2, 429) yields 24.8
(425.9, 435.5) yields 26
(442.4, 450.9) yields 26.5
